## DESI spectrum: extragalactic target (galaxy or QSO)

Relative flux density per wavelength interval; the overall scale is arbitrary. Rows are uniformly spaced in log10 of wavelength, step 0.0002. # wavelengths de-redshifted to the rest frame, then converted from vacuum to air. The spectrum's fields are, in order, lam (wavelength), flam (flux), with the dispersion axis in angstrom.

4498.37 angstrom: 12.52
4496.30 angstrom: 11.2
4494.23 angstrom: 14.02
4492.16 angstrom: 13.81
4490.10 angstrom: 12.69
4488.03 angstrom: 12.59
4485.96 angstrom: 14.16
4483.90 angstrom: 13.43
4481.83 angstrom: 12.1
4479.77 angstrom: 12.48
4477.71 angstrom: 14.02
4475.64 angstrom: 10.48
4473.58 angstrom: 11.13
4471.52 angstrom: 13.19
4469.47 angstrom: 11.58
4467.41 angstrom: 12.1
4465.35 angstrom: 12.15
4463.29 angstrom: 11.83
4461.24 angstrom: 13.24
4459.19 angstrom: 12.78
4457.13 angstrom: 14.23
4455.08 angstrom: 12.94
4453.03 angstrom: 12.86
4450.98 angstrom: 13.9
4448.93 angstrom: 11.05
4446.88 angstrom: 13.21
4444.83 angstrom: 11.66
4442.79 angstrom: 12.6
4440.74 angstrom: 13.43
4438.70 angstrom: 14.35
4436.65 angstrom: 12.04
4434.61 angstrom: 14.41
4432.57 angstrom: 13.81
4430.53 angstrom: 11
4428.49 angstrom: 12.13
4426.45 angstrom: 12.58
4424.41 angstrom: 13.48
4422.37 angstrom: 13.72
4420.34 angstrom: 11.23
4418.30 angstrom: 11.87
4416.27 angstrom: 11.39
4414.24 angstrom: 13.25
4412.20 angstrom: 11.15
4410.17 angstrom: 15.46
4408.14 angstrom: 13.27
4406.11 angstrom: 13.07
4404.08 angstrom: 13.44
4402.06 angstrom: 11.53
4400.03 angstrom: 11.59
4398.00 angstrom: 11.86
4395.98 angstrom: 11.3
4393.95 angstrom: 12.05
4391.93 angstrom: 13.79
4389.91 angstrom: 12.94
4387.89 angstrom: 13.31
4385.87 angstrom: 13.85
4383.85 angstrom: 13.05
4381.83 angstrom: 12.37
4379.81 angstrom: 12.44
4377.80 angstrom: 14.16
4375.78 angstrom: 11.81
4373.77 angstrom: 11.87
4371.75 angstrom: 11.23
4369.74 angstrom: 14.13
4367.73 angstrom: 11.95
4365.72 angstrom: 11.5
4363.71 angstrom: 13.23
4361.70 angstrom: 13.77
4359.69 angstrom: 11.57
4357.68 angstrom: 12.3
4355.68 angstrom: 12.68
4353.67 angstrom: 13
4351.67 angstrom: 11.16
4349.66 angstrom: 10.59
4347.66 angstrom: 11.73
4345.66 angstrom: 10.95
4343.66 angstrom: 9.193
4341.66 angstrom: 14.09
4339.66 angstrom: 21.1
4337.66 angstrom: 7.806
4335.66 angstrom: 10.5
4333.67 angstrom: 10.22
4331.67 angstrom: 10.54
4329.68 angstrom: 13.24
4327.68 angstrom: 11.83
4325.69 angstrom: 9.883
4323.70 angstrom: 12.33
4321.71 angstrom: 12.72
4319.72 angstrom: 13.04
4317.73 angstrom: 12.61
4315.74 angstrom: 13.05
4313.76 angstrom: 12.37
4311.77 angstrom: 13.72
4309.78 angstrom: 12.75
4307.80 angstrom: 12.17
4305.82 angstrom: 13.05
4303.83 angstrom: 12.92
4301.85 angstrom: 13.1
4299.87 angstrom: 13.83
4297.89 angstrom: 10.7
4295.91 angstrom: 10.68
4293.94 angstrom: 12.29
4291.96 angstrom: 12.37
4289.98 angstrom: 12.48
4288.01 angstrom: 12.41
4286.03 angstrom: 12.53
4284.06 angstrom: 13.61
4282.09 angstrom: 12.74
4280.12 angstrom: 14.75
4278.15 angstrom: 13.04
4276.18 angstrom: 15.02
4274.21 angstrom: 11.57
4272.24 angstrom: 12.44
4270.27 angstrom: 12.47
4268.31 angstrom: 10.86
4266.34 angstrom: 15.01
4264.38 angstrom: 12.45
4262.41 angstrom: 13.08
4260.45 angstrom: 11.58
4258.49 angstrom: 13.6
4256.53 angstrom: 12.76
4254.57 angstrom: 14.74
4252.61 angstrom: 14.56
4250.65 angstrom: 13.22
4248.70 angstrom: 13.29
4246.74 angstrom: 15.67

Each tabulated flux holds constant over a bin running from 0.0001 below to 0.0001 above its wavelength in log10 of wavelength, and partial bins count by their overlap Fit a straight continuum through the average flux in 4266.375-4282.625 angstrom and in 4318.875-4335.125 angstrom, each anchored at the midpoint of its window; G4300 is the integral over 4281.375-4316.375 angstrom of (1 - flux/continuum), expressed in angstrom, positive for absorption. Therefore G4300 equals -0.6 angstrom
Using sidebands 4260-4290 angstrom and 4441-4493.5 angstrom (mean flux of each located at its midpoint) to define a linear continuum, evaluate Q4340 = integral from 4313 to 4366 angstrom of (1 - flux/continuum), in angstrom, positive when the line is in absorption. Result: 2.95 angstrom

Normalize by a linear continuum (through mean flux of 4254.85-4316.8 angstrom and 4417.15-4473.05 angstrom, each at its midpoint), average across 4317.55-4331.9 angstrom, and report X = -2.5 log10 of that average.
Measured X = 0.06 mag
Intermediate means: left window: 12.8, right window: 12.7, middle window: 12.1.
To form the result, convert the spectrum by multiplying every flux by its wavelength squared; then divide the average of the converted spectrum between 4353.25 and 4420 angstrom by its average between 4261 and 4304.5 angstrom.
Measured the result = 1.04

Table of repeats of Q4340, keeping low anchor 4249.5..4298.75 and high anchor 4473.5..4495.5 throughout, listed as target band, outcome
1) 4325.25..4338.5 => 2.3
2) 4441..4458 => 0.1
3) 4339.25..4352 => 0.5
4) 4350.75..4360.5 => 0.5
